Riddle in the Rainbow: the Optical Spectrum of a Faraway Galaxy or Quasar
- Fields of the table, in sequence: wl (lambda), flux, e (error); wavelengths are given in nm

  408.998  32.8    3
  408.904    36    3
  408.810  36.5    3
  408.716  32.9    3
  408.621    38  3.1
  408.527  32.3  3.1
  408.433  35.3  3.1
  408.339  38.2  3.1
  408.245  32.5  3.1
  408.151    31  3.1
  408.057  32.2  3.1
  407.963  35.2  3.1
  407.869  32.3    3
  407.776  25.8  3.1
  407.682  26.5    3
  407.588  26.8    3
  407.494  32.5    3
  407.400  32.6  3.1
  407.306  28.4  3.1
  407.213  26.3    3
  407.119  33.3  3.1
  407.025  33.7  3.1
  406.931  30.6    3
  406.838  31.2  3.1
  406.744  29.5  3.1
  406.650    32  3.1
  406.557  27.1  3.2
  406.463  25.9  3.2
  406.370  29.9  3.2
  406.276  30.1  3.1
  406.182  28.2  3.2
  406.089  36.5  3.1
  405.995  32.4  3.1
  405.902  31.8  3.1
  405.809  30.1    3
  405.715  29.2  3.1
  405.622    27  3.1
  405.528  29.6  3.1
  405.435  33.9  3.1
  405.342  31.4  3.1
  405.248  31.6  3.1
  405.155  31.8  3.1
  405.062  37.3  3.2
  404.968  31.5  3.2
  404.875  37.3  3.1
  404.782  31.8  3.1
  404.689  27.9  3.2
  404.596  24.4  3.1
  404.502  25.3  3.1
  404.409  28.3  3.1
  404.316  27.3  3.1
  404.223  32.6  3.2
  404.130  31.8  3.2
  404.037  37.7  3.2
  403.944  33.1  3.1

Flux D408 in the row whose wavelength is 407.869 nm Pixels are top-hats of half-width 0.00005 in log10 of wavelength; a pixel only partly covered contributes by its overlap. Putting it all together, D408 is 32.3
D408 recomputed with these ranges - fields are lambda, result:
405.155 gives 31.8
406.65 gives 32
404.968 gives 31.5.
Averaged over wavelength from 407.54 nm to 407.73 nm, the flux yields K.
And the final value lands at 26.6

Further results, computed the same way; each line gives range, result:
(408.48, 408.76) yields 34.3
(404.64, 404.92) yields 32.3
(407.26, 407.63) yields 30.1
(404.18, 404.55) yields 28.3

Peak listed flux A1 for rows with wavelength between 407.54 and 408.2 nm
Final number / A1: 35.2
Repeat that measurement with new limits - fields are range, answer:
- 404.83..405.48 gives 37.3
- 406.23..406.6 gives 30.1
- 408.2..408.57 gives 38.2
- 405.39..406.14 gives 36.5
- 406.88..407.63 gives 33.7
